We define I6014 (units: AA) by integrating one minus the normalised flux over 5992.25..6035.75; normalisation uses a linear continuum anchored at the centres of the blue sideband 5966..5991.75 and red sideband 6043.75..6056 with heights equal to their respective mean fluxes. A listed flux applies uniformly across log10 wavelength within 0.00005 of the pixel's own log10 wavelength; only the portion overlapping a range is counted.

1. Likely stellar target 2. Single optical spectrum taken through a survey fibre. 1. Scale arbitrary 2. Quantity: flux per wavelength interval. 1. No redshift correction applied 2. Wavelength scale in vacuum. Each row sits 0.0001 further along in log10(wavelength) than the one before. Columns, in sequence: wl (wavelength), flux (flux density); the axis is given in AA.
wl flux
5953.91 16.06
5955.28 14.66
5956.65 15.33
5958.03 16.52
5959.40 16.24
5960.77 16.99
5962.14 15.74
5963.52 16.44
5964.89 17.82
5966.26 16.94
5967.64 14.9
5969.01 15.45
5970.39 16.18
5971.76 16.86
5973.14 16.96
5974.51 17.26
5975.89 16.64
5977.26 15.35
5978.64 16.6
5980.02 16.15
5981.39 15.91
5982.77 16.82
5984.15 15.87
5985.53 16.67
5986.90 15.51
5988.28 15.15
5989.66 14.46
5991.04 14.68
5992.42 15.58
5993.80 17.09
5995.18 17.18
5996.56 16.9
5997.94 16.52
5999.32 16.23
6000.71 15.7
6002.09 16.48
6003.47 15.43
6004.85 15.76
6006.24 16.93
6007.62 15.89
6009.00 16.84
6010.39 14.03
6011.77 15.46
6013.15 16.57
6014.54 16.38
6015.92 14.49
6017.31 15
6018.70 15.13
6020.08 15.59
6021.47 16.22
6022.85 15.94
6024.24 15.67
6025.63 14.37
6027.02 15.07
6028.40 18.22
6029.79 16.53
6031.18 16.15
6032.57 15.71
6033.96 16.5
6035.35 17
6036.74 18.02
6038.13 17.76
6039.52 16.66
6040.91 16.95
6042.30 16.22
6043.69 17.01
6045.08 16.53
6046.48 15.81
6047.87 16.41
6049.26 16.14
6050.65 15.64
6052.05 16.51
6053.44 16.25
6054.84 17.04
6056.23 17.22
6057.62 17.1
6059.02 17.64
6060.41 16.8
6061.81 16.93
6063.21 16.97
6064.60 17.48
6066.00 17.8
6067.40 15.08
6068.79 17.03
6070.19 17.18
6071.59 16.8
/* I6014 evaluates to 0.4 AA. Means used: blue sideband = 16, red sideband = 16.4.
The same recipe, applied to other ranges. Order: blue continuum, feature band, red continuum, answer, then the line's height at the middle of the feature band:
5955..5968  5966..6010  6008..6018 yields -0.70 AA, 15.9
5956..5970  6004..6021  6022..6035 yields 0.44 AA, 16.1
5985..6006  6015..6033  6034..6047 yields 0.91 AA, 16.5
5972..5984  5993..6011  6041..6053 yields 0.18 AA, 16.4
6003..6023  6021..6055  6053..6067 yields 0.08 AA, 16.4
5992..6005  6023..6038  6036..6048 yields 0.31 AA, 16.7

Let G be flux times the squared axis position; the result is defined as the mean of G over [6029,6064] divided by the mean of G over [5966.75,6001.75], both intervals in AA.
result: 1.06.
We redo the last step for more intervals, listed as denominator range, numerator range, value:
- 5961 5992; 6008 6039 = 1.01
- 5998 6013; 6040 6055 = 1.04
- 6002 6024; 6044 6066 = 1.08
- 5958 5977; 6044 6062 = 1.04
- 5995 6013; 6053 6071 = 1.08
